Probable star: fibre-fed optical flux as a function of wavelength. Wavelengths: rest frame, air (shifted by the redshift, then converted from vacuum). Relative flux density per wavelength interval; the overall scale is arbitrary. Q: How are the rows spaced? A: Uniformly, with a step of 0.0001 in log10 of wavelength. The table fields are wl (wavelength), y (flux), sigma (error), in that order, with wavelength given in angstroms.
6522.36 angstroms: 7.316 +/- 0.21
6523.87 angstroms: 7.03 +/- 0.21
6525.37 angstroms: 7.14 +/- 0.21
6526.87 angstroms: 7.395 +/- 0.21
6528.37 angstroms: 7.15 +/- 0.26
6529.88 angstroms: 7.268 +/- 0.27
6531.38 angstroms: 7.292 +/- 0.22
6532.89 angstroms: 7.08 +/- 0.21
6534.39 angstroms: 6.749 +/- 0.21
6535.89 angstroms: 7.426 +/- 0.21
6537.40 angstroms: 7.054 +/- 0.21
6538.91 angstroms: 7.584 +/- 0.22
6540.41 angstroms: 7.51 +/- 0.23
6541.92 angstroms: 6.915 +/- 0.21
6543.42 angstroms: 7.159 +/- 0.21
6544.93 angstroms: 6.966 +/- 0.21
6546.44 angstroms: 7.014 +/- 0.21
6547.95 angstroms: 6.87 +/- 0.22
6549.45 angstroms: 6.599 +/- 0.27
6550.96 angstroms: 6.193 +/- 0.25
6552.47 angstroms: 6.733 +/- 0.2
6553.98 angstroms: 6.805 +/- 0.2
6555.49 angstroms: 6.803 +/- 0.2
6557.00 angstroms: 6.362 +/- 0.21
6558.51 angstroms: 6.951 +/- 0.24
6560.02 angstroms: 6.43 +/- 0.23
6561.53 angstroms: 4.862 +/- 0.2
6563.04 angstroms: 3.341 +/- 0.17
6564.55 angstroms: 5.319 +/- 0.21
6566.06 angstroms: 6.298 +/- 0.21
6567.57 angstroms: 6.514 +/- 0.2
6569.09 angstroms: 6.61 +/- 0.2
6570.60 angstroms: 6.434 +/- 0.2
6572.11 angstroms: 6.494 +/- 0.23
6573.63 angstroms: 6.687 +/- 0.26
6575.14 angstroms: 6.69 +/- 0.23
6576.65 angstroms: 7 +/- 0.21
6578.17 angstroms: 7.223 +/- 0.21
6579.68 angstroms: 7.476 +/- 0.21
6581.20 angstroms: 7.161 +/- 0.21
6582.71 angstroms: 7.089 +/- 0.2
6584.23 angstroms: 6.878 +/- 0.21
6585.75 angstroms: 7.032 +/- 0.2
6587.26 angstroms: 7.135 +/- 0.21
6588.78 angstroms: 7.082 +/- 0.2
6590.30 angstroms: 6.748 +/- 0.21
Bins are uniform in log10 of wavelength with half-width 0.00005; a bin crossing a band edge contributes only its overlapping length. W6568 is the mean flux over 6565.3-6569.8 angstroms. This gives 6.47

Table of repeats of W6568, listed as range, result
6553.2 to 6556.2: 6.8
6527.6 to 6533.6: 7.19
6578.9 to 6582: 7.33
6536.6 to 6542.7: 7.27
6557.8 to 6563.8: 5.39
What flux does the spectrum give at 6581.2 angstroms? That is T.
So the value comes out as 7.161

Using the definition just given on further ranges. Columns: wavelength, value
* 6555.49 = 6.803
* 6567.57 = 6.514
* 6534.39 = 6.749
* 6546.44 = 7.014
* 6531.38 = 7.292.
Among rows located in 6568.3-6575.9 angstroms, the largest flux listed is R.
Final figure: 6.69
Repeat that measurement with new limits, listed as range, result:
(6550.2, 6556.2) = 6.805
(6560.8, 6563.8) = 4.862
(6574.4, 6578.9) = 7.223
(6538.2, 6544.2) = 7.584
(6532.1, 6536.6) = 7.426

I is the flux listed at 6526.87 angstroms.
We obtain 7.395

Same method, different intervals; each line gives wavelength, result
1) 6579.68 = 7.476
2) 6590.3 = 6.748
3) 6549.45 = 6.599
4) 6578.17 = 7.223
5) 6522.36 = 7.316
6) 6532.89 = 7.08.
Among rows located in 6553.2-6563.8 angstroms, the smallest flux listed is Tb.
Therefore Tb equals 3.341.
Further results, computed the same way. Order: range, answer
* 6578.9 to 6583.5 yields 7.089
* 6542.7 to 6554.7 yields 6.193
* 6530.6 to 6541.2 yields 6.749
